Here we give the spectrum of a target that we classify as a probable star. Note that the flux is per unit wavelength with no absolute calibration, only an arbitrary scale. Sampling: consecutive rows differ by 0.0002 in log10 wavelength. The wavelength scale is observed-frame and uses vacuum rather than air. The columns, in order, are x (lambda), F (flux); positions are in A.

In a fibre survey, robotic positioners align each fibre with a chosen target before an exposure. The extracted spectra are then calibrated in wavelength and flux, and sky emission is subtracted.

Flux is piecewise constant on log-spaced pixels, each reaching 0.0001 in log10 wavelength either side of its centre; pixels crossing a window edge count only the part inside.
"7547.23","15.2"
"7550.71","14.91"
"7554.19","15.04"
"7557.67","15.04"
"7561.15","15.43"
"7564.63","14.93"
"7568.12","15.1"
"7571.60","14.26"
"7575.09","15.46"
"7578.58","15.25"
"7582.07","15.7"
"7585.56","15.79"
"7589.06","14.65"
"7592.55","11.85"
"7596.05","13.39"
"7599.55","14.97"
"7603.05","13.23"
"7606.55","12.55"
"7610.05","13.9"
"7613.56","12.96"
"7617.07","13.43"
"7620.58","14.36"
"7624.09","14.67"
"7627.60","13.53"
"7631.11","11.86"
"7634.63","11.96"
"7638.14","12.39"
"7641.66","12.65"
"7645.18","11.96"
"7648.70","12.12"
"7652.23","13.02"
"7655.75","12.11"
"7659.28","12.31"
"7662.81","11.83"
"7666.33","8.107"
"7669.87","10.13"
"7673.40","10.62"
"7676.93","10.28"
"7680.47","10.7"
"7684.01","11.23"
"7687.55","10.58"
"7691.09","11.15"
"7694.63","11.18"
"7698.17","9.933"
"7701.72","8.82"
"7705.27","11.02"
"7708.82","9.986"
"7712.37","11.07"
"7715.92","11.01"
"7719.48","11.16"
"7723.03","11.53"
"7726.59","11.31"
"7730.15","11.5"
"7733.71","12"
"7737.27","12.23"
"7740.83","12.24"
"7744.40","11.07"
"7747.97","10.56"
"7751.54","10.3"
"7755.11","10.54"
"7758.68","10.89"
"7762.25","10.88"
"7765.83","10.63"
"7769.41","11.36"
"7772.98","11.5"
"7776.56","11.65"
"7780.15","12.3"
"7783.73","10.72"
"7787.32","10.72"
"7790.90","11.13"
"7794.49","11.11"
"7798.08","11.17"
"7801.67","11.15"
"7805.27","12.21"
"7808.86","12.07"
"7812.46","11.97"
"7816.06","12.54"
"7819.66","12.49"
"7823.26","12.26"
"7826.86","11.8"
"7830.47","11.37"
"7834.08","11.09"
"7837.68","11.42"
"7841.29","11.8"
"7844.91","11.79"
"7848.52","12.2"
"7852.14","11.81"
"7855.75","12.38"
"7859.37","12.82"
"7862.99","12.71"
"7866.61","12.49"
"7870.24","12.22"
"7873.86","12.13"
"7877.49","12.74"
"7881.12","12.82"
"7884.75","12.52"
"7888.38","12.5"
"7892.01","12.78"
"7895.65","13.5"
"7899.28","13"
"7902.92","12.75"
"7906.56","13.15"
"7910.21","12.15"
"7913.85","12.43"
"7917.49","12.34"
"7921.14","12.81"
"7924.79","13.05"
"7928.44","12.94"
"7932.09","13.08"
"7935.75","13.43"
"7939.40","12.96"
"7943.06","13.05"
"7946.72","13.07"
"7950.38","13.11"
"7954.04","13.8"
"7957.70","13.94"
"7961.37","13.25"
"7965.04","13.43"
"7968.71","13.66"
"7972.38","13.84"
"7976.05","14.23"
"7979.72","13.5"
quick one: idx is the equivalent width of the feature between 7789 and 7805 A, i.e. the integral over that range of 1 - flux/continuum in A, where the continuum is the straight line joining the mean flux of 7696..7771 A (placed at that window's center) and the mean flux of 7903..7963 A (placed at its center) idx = 0.5 A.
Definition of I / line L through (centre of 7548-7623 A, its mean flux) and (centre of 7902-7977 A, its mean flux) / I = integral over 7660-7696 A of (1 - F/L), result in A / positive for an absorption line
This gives 8.8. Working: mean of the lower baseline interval 14.4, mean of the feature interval 10.6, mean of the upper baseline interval 13.2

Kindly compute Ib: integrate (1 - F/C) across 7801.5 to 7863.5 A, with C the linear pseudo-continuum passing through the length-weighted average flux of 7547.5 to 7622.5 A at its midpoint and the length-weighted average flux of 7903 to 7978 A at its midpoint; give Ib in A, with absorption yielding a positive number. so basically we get 7.1 A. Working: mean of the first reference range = 14.4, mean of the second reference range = 13.2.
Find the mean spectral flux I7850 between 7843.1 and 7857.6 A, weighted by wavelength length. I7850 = 12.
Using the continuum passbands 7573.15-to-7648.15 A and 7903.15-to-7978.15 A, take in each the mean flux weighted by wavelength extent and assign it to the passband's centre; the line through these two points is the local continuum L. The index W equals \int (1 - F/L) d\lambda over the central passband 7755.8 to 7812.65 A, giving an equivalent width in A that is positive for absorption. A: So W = 8.8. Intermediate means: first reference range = 13.6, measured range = 11.3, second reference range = 13.2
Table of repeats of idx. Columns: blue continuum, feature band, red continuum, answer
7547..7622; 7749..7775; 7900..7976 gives 5.5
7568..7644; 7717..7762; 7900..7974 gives 7.5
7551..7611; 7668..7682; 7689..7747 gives 2.0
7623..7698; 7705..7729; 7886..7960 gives 1.7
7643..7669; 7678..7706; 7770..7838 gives 2.5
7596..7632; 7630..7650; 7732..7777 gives 1.5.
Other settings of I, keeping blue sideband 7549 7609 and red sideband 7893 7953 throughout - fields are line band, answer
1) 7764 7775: 2.0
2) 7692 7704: 3.3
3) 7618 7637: 1.4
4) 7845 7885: 2.4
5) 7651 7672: 4.4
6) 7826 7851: 3.2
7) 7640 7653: 1.7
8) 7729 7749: 3.1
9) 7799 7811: 1.5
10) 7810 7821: 0.9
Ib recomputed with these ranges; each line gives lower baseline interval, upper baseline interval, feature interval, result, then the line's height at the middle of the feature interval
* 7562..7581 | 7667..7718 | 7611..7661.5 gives -0.8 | 12.6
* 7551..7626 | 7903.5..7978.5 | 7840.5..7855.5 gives 1.7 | 13.5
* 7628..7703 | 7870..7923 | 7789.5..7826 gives 0.9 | 12.1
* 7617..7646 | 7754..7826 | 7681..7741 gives 5.9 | 12.2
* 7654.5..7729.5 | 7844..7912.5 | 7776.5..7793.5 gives 0.6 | 11.7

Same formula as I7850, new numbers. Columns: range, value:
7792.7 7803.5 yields 11.1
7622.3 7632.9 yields 13.4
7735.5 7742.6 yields 12.2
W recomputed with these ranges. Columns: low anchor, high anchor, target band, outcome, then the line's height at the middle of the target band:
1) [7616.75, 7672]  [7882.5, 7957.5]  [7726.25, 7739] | 0.67 A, 12.5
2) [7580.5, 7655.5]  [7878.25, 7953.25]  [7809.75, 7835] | 2.06 A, 13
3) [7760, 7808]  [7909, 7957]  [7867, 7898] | -0.61 A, 12.4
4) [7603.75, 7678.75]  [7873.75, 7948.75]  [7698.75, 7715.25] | 2.83 A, 12.4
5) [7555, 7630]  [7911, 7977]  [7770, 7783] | 1.94 A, 13.7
